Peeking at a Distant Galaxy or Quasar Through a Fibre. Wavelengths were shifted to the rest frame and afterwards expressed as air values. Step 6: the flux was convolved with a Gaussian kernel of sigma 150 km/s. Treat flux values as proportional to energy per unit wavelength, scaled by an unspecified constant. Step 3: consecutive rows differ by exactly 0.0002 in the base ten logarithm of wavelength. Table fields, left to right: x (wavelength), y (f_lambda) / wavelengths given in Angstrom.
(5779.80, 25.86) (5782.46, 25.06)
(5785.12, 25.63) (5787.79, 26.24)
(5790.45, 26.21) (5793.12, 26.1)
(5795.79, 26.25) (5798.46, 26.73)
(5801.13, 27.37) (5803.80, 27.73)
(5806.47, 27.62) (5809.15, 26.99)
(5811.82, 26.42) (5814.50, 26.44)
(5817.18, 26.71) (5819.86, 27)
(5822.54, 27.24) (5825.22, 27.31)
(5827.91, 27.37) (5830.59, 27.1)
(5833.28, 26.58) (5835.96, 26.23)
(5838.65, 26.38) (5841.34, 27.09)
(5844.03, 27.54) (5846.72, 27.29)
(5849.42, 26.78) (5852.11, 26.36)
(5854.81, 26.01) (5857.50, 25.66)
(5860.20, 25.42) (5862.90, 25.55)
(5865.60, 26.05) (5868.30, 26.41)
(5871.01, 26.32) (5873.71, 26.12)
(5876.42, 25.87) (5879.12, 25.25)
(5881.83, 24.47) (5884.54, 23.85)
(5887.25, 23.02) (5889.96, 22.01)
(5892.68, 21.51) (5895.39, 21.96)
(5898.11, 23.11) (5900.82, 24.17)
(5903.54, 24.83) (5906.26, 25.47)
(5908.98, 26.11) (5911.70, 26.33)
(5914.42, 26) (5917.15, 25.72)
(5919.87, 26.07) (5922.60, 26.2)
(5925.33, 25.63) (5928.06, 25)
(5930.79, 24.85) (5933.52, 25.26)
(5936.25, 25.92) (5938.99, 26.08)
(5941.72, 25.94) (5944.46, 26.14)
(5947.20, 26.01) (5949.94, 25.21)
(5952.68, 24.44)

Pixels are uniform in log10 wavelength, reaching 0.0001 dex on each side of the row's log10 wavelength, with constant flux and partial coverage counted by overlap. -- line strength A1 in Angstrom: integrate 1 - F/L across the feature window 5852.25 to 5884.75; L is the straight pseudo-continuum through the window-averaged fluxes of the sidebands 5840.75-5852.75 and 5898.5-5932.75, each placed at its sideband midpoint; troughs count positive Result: 1.1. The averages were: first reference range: 27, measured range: 25.7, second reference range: 25.5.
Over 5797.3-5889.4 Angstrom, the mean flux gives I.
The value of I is 26.3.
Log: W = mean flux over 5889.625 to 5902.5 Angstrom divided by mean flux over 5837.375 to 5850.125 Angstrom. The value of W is 0.8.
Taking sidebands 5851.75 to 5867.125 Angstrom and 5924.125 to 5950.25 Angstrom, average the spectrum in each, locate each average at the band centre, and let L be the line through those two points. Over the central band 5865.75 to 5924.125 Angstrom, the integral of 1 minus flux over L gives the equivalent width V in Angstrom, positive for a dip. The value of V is 2.0 Angstrom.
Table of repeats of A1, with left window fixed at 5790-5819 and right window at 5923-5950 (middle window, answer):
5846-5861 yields 0.1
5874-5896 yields 2.0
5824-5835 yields -0.2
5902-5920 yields 0.1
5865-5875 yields 0.0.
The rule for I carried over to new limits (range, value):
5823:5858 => 26.8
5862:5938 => 25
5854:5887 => 25.5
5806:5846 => 26.9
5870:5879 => 26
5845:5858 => 26.5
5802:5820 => 27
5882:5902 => 22.9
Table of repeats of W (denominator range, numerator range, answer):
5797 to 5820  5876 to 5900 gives 0.87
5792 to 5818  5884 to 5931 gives 0.91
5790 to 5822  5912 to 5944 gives 0.96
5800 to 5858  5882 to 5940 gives 0.92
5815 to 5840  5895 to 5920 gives 0.93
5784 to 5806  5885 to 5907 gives 0.87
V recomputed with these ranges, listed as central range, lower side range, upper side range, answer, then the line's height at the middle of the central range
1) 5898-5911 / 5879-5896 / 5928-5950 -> -0.58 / 23.9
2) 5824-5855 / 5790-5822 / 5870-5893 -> -1.37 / 25.7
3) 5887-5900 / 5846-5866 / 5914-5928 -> 1.81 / 25.9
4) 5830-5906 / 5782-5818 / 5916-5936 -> 2.14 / 26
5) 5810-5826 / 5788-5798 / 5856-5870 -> -0.46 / 26.1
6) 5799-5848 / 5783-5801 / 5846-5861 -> -1.47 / 26.2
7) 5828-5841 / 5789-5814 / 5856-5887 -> -0.26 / 26.2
